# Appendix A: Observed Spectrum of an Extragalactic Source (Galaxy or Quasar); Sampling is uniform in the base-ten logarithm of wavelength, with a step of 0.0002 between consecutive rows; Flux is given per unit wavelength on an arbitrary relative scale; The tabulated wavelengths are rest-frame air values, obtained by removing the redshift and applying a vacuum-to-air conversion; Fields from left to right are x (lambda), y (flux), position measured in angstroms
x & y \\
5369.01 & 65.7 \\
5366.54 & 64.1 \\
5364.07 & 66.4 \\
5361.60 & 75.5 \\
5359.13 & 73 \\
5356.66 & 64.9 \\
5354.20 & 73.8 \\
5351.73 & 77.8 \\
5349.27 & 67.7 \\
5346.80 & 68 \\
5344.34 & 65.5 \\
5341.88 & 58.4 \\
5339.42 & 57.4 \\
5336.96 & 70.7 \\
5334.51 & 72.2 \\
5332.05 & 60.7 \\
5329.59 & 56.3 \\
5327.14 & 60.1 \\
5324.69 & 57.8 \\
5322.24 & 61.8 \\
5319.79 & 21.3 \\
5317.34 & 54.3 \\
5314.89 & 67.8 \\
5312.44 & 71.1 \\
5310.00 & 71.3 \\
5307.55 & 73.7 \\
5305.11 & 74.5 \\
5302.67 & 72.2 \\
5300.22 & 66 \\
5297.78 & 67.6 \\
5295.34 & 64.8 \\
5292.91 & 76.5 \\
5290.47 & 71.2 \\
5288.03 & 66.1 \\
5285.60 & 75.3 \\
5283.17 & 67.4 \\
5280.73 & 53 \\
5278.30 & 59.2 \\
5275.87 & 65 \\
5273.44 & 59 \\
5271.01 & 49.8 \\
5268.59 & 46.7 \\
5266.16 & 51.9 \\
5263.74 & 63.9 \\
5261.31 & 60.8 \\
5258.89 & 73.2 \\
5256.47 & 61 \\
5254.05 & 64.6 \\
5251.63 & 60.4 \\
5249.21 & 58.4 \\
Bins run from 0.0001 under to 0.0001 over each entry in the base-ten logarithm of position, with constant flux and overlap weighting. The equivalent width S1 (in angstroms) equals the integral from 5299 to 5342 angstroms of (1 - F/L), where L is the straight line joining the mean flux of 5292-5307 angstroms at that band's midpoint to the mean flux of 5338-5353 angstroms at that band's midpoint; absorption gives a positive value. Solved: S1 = 3.5 angstroms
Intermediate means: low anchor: 70.3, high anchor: 65.8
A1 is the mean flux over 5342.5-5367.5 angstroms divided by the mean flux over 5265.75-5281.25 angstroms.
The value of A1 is 1.26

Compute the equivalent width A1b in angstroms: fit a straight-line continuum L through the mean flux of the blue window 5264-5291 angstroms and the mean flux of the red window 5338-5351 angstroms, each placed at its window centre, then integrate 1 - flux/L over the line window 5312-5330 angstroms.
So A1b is 2.0 angstroms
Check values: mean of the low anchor 60.3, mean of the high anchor 64.1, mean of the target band 55.7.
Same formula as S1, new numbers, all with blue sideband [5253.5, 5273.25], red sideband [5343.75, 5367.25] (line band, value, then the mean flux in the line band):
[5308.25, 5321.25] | 1.4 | 57.9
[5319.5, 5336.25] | 2.1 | 58.2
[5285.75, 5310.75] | -3.0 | 70.6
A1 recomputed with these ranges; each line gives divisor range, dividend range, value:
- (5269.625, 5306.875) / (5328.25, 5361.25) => 1.01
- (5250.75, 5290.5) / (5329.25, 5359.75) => 1.09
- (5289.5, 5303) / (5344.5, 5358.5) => 1.01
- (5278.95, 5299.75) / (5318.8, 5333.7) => 0.80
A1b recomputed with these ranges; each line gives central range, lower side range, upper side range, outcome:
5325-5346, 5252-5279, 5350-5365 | 1.9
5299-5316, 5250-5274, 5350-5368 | -1.7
